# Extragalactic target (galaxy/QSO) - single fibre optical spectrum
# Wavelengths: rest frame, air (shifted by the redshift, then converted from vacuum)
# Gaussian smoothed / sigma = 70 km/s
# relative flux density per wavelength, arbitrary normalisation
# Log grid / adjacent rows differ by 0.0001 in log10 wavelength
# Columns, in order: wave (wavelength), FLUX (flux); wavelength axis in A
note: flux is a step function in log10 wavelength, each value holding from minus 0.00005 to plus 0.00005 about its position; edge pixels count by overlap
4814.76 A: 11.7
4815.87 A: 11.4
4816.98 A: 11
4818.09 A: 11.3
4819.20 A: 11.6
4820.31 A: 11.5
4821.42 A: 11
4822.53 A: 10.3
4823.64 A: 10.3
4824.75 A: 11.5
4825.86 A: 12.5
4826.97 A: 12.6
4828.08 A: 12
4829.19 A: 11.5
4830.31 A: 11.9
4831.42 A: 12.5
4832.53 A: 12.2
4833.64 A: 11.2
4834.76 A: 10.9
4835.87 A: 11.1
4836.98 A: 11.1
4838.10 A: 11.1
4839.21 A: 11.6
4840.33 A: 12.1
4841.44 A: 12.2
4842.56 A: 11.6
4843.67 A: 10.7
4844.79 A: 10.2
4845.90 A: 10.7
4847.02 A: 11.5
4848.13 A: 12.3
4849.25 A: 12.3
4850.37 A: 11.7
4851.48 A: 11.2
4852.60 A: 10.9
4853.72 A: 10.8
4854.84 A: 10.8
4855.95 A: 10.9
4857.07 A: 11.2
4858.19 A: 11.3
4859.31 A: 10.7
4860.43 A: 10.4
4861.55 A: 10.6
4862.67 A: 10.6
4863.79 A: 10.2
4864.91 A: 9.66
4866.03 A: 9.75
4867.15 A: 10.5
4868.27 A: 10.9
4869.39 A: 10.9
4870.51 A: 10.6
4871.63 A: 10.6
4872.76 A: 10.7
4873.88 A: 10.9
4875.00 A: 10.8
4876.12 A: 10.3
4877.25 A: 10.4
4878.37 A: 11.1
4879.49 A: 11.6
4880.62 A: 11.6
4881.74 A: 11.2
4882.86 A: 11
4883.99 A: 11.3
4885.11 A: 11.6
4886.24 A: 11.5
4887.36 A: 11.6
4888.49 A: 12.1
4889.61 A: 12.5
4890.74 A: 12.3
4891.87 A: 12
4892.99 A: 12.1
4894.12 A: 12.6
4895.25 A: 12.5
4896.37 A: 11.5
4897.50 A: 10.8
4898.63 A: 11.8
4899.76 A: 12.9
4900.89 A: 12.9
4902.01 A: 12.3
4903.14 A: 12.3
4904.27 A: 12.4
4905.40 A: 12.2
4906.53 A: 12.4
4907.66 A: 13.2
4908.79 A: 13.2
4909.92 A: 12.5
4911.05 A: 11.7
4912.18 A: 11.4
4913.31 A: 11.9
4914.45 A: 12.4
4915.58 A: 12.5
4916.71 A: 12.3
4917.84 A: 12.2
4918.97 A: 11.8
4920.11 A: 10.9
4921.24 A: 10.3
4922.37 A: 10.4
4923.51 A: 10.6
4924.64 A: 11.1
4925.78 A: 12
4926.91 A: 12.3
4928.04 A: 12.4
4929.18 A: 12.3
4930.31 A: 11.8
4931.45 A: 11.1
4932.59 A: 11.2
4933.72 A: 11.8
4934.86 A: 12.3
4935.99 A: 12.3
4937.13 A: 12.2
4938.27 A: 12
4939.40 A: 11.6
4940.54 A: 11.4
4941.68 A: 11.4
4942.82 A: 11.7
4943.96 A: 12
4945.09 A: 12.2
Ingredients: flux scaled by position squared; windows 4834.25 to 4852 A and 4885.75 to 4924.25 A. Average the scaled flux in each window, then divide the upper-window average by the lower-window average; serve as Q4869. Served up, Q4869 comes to 1.1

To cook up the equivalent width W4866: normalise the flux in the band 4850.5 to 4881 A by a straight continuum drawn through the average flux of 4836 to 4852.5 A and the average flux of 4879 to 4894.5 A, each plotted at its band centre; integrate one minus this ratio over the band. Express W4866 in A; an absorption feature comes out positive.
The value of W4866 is 2.3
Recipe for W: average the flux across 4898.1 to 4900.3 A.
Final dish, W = 12.3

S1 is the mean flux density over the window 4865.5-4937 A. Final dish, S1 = 11.7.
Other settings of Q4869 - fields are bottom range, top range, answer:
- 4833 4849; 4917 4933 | 1.05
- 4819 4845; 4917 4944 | 1.05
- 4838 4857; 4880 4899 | 1.06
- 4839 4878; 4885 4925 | 1.12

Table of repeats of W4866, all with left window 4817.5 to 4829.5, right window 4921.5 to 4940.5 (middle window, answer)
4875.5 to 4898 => 0.0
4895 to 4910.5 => -1.0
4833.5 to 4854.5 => 0.3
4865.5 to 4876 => 0.9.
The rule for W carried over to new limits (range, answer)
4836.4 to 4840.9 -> 11.5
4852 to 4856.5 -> 10.9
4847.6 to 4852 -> 11.9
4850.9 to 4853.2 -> 11.1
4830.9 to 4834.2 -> 12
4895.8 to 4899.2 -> 11.4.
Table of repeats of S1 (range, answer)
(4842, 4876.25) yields 10.9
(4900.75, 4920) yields 12.3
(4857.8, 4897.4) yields 11.1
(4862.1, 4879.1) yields 10.5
